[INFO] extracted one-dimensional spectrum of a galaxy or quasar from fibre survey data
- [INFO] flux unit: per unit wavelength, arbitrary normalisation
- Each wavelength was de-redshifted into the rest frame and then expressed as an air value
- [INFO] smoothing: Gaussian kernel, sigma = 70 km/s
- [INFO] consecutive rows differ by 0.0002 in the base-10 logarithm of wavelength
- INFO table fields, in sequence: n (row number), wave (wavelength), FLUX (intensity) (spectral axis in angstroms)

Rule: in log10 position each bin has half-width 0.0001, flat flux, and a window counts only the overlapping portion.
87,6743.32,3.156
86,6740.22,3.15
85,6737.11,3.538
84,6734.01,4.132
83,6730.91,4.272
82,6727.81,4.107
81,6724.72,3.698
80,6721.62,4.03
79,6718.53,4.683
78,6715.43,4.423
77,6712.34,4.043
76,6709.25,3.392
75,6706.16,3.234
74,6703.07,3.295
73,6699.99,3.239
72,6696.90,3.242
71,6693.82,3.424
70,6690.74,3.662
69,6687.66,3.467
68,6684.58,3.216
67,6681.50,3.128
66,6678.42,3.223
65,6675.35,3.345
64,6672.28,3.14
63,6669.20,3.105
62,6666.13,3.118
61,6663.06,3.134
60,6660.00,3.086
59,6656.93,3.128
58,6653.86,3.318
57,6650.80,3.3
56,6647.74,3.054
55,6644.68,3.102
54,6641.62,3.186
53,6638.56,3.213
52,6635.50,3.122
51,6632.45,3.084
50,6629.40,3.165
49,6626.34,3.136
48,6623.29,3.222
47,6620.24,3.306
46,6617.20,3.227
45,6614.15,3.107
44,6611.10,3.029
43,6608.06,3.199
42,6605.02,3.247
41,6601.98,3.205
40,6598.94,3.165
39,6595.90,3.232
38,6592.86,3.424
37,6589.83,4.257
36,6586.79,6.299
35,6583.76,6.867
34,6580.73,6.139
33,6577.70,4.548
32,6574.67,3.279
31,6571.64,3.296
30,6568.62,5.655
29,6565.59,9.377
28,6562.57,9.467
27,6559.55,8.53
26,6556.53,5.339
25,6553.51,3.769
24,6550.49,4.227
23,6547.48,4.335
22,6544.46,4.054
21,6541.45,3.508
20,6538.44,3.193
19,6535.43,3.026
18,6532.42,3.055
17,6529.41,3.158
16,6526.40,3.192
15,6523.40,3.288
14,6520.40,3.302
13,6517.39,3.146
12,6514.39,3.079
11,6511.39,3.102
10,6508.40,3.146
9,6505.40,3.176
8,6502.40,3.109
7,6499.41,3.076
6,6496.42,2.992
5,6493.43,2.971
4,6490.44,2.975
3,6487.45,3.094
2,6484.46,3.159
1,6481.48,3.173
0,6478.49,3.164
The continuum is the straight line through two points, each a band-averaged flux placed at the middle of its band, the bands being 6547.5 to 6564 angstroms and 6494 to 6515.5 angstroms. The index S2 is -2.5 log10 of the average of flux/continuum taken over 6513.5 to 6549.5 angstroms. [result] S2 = 0.34 mag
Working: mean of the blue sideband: 3.09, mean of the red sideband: 6.08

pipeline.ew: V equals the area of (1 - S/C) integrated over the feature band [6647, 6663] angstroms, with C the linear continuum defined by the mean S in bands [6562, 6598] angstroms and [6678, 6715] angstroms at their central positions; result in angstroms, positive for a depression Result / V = 3.6 angstroms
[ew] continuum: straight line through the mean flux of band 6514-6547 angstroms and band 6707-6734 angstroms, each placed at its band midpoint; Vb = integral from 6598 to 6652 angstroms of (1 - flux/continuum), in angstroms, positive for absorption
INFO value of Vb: 7.54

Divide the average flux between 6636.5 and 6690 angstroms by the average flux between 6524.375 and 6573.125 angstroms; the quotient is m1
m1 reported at 0.7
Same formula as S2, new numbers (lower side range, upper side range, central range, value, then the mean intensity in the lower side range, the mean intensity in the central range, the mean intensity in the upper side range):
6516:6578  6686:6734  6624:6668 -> 0.27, 4.52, 3.15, 3.76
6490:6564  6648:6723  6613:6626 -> 0.13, 3.86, 3.21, 3.43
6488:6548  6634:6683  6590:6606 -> -0.05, 3.22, 3.34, 3.17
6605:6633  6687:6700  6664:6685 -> 0.06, 3.17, 3.18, 3.42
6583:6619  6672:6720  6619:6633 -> 0.17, 3.79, 3.19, 3.52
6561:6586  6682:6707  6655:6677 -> 0.25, 6.09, 3.15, 3.34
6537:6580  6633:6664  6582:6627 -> 0.12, 5.21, 3.75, 3.16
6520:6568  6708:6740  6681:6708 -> 0.23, 4.73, 3.33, 4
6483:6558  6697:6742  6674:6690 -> 0.13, 3.38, 3.29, 3.78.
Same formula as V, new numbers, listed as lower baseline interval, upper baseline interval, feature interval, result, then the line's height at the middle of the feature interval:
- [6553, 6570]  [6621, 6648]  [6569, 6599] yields 7.05 angstroms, 5.97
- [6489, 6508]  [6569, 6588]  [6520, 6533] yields 1.94 angstroms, 3.77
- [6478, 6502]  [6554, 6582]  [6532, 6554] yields 6.30 angstroms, 5.12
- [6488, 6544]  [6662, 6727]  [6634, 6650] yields 1.20 angstroms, 3.4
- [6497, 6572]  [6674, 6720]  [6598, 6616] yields 3.49 angstroms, 3.92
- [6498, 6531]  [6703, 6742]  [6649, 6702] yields 6.49 angstroms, 3.7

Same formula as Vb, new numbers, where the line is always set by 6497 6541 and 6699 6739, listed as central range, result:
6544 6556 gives -3.46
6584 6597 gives -4.55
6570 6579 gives -0.99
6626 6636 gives 1.18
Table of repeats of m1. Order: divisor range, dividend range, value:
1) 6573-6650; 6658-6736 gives 0.97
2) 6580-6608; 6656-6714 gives 0.77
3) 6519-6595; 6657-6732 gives 0.74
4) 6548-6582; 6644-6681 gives 0.55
